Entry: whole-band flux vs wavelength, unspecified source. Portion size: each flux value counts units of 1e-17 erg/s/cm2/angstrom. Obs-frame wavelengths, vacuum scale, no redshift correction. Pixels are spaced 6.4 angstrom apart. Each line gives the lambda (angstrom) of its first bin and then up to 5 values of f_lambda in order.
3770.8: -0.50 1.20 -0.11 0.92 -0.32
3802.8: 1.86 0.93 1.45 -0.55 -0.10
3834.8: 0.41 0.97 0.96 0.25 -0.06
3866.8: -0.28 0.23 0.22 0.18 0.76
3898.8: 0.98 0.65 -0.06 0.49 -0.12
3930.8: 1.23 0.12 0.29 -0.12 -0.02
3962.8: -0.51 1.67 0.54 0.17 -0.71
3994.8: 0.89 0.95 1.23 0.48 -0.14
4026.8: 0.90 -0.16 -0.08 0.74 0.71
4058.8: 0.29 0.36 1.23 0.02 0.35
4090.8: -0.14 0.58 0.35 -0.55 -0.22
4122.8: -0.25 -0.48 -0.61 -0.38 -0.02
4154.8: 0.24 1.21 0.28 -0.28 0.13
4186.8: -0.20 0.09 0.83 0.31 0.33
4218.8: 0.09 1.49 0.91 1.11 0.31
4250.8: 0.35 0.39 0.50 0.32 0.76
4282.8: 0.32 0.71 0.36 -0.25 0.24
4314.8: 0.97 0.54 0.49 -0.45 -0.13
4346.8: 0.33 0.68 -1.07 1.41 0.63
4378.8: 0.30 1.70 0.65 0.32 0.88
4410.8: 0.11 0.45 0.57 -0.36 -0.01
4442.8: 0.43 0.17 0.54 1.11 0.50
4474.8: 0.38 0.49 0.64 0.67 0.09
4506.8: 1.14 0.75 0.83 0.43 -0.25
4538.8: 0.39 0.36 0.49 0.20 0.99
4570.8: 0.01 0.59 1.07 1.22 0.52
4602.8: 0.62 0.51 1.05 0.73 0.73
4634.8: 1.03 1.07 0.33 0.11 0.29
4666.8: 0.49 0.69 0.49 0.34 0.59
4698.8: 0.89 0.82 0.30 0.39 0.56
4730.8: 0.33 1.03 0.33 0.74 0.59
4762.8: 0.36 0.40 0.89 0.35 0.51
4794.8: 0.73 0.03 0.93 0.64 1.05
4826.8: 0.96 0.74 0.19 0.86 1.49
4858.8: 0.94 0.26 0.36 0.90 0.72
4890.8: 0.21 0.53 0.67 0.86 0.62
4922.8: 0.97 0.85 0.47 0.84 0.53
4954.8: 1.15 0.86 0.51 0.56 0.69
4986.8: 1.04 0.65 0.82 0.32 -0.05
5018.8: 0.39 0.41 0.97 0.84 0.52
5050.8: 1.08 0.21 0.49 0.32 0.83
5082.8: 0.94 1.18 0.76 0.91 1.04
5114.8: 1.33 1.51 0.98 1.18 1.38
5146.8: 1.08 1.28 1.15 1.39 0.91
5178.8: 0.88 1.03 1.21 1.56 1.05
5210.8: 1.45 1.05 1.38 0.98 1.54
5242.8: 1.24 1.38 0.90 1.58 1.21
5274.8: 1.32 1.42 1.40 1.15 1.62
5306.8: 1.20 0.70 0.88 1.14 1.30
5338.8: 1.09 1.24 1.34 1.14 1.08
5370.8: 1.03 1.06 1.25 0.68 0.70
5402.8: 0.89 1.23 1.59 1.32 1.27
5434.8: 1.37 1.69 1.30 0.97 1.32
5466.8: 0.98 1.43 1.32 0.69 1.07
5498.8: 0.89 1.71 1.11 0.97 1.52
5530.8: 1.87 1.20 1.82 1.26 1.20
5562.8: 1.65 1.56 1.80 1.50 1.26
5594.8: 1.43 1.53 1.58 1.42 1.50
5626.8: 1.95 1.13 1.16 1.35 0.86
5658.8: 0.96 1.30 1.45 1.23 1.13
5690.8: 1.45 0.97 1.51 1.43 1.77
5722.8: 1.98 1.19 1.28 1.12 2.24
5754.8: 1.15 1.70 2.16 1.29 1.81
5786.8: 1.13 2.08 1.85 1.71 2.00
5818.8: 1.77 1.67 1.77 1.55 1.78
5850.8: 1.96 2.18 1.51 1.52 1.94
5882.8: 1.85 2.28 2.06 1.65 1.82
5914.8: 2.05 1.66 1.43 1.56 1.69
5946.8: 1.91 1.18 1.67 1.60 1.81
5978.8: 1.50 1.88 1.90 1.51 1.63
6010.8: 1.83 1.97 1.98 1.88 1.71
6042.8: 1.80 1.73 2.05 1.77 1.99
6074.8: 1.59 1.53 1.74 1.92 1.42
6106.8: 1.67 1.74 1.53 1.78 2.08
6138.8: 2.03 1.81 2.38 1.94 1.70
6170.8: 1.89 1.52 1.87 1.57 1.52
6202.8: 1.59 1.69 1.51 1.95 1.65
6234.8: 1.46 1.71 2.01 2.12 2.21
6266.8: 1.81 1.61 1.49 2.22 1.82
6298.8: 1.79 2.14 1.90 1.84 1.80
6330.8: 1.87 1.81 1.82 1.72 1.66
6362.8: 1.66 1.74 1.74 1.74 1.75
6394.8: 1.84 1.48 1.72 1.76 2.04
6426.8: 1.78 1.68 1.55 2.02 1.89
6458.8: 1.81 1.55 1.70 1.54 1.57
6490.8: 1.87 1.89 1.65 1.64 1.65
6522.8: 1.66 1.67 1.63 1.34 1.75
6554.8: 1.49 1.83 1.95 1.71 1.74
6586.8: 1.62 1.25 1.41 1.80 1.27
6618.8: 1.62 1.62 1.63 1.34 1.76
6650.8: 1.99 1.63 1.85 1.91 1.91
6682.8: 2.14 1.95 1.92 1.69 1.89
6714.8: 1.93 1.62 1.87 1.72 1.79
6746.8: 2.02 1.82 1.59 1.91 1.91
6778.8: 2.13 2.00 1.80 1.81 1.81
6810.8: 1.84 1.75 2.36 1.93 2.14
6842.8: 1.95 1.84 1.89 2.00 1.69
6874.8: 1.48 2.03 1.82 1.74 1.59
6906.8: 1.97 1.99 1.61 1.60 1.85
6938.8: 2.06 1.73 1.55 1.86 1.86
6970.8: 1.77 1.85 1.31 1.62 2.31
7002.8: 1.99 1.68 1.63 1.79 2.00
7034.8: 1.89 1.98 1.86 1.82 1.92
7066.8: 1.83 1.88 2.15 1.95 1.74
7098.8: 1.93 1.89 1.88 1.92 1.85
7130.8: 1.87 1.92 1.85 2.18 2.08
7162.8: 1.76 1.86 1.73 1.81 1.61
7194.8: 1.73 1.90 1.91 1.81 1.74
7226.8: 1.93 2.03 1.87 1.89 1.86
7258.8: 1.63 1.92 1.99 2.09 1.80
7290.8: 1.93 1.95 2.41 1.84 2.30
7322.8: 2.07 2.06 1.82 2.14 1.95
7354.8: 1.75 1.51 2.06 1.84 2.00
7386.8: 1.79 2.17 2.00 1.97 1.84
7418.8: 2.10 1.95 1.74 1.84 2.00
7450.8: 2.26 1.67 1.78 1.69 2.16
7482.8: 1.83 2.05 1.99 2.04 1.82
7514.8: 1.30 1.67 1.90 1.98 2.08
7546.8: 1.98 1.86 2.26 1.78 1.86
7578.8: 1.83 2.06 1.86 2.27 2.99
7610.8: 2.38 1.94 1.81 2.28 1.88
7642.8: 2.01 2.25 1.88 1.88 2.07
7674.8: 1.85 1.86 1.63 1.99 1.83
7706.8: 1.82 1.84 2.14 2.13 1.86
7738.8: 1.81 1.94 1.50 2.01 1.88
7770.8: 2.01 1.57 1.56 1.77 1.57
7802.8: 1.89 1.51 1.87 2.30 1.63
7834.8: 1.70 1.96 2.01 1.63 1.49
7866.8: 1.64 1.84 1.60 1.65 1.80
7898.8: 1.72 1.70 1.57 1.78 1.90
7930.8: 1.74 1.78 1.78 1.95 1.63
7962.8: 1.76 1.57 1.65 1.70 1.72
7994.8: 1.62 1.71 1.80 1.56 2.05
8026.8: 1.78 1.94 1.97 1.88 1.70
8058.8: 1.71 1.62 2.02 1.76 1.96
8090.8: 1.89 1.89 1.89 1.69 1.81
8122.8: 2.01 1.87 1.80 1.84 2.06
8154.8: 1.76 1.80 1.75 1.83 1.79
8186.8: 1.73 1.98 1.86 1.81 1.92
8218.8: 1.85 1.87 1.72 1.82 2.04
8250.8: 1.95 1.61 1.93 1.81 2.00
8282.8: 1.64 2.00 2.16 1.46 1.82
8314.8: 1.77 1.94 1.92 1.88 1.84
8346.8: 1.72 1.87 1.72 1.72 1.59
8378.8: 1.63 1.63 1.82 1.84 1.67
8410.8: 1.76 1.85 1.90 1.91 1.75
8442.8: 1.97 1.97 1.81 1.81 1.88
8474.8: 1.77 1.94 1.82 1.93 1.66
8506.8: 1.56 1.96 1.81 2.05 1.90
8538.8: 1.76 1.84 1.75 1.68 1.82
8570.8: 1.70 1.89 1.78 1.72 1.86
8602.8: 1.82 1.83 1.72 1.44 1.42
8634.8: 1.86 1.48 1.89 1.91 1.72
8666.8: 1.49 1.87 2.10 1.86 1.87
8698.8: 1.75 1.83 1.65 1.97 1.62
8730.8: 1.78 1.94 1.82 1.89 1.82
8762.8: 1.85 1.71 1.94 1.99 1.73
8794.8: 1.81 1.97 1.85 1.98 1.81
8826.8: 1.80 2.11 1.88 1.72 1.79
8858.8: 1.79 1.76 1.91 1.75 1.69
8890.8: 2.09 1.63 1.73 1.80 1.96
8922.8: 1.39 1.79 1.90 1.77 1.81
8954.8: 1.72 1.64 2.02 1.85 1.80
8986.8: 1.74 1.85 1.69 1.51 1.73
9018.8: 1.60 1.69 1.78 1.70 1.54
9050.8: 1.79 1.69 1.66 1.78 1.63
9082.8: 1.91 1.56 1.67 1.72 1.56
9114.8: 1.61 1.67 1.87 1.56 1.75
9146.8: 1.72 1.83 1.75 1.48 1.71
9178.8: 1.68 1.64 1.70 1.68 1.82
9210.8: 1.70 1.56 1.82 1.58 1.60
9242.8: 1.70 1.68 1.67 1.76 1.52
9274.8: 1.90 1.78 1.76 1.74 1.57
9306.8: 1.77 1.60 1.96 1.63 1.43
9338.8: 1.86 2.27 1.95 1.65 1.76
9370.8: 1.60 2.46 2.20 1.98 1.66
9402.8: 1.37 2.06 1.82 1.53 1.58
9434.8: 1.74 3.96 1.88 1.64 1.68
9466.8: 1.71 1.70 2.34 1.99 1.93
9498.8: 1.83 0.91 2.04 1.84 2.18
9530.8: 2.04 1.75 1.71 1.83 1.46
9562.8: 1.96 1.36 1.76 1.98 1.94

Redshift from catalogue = 0.275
